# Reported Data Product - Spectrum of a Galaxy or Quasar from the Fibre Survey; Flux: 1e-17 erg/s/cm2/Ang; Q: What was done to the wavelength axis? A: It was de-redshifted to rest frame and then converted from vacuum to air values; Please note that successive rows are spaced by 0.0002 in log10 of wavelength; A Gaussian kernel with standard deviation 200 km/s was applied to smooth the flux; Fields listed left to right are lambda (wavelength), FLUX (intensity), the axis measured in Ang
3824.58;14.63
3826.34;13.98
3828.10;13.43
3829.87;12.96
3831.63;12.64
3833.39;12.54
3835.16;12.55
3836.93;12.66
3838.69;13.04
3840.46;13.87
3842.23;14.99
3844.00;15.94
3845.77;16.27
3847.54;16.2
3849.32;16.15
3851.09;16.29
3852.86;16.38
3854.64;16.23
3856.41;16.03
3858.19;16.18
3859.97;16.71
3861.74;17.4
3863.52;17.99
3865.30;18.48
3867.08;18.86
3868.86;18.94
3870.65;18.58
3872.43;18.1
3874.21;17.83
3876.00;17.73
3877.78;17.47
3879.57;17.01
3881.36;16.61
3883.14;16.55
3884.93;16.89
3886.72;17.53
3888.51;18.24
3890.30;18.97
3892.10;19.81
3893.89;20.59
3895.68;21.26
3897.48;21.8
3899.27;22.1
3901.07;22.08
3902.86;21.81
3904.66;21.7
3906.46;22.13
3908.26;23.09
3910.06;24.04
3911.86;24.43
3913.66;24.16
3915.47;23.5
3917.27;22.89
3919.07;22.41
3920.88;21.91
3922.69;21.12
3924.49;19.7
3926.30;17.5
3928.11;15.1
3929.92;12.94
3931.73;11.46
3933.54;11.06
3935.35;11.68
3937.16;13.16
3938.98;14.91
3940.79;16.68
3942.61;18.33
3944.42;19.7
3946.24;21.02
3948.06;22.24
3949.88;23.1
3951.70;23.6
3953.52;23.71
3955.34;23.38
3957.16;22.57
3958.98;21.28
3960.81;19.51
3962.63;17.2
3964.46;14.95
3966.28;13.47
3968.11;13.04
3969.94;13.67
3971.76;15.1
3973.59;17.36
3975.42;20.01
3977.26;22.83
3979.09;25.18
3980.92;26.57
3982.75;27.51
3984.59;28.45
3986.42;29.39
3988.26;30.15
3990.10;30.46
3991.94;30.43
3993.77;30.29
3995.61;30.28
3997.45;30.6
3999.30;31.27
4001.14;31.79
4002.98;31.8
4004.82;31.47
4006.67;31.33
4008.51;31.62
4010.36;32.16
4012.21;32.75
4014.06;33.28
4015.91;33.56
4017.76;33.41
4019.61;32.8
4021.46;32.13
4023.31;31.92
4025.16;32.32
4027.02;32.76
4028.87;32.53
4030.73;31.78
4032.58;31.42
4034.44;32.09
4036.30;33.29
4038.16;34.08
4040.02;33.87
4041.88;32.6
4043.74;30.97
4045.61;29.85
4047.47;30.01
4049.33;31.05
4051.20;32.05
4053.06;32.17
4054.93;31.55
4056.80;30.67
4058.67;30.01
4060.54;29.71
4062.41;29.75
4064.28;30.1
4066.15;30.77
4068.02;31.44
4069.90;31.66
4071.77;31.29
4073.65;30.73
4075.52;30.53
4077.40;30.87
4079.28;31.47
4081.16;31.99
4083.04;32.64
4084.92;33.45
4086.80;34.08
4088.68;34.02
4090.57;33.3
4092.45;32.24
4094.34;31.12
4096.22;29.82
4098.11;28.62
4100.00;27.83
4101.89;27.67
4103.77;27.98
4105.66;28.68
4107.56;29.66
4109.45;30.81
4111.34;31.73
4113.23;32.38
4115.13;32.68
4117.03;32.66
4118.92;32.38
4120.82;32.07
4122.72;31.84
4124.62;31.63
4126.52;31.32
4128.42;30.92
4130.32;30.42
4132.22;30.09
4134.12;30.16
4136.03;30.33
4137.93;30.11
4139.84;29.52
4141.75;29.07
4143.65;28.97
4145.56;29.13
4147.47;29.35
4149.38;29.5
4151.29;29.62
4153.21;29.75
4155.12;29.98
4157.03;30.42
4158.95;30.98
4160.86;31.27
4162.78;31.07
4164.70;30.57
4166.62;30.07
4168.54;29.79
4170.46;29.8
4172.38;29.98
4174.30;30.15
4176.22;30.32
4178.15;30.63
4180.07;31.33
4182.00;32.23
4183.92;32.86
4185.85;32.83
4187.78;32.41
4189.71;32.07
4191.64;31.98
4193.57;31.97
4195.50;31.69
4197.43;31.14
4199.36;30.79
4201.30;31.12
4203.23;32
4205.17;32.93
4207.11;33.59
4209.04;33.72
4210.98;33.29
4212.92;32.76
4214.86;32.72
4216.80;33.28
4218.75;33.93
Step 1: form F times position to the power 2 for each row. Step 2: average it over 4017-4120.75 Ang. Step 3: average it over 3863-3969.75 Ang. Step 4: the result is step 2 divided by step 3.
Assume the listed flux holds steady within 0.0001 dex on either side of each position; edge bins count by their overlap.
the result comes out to 1.8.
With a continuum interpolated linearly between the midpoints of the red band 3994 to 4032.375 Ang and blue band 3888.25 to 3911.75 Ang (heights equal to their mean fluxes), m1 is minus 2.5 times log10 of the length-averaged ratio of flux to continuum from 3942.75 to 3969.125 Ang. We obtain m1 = 0.32 mag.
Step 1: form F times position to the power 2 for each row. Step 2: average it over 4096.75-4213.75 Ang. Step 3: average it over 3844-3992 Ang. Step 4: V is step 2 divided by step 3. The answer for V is 1.77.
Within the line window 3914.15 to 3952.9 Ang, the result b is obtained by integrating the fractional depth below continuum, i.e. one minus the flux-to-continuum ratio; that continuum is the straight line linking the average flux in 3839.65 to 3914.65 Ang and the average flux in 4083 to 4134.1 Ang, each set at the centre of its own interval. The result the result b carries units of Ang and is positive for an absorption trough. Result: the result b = 5.89 Ang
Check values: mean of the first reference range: 18.7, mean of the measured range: 18.4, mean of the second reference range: 31.1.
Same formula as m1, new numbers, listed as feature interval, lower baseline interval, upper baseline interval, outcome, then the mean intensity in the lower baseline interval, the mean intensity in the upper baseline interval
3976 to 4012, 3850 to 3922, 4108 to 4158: -0.21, 19.5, 30.6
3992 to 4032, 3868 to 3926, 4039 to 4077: -0.14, 20.3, 31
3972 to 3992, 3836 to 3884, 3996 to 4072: 0.07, 16.6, 31.7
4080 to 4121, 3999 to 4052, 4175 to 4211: 0.03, 32.1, 32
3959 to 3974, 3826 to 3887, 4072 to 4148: 0.38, 16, 30.9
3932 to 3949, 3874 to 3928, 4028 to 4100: 0.38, 20.4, 31.5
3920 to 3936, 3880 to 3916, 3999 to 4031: 0.43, 20.8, 32.3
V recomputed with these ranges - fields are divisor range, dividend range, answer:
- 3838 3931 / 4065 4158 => 1.84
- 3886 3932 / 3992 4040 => 1.65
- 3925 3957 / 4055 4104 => 1.87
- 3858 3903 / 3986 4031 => 1.81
